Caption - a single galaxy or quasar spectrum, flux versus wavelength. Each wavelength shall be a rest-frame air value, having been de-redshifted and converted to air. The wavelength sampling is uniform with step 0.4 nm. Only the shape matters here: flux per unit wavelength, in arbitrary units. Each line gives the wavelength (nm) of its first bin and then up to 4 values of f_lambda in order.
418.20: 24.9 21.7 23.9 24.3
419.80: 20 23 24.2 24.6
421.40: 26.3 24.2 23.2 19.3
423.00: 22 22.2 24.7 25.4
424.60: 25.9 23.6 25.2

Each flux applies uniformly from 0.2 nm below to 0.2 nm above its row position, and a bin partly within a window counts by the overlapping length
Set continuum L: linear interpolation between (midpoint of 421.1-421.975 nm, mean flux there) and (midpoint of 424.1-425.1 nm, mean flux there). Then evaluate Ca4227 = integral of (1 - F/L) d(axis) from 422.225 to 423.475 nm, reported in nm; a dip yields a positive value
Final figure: 0.189 nm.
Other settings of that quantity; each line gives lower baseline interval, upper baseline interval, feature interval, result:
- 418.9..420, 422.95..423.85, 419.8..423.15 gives -0.064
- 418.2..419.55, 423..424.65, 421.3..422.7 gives 0.033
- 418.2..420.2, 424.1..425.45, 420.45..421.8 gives -0.081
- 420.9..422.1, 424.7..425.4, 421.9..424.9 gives 0.163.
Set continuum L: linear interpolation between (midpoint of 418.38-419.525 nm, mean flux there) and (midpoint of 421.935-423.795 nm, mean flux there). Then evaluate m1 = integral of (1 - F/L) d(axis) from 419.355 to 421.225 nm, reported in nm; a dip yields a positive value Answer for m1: -0.03 nm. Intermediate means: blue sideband 23.3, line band 23.2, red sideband 22.1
